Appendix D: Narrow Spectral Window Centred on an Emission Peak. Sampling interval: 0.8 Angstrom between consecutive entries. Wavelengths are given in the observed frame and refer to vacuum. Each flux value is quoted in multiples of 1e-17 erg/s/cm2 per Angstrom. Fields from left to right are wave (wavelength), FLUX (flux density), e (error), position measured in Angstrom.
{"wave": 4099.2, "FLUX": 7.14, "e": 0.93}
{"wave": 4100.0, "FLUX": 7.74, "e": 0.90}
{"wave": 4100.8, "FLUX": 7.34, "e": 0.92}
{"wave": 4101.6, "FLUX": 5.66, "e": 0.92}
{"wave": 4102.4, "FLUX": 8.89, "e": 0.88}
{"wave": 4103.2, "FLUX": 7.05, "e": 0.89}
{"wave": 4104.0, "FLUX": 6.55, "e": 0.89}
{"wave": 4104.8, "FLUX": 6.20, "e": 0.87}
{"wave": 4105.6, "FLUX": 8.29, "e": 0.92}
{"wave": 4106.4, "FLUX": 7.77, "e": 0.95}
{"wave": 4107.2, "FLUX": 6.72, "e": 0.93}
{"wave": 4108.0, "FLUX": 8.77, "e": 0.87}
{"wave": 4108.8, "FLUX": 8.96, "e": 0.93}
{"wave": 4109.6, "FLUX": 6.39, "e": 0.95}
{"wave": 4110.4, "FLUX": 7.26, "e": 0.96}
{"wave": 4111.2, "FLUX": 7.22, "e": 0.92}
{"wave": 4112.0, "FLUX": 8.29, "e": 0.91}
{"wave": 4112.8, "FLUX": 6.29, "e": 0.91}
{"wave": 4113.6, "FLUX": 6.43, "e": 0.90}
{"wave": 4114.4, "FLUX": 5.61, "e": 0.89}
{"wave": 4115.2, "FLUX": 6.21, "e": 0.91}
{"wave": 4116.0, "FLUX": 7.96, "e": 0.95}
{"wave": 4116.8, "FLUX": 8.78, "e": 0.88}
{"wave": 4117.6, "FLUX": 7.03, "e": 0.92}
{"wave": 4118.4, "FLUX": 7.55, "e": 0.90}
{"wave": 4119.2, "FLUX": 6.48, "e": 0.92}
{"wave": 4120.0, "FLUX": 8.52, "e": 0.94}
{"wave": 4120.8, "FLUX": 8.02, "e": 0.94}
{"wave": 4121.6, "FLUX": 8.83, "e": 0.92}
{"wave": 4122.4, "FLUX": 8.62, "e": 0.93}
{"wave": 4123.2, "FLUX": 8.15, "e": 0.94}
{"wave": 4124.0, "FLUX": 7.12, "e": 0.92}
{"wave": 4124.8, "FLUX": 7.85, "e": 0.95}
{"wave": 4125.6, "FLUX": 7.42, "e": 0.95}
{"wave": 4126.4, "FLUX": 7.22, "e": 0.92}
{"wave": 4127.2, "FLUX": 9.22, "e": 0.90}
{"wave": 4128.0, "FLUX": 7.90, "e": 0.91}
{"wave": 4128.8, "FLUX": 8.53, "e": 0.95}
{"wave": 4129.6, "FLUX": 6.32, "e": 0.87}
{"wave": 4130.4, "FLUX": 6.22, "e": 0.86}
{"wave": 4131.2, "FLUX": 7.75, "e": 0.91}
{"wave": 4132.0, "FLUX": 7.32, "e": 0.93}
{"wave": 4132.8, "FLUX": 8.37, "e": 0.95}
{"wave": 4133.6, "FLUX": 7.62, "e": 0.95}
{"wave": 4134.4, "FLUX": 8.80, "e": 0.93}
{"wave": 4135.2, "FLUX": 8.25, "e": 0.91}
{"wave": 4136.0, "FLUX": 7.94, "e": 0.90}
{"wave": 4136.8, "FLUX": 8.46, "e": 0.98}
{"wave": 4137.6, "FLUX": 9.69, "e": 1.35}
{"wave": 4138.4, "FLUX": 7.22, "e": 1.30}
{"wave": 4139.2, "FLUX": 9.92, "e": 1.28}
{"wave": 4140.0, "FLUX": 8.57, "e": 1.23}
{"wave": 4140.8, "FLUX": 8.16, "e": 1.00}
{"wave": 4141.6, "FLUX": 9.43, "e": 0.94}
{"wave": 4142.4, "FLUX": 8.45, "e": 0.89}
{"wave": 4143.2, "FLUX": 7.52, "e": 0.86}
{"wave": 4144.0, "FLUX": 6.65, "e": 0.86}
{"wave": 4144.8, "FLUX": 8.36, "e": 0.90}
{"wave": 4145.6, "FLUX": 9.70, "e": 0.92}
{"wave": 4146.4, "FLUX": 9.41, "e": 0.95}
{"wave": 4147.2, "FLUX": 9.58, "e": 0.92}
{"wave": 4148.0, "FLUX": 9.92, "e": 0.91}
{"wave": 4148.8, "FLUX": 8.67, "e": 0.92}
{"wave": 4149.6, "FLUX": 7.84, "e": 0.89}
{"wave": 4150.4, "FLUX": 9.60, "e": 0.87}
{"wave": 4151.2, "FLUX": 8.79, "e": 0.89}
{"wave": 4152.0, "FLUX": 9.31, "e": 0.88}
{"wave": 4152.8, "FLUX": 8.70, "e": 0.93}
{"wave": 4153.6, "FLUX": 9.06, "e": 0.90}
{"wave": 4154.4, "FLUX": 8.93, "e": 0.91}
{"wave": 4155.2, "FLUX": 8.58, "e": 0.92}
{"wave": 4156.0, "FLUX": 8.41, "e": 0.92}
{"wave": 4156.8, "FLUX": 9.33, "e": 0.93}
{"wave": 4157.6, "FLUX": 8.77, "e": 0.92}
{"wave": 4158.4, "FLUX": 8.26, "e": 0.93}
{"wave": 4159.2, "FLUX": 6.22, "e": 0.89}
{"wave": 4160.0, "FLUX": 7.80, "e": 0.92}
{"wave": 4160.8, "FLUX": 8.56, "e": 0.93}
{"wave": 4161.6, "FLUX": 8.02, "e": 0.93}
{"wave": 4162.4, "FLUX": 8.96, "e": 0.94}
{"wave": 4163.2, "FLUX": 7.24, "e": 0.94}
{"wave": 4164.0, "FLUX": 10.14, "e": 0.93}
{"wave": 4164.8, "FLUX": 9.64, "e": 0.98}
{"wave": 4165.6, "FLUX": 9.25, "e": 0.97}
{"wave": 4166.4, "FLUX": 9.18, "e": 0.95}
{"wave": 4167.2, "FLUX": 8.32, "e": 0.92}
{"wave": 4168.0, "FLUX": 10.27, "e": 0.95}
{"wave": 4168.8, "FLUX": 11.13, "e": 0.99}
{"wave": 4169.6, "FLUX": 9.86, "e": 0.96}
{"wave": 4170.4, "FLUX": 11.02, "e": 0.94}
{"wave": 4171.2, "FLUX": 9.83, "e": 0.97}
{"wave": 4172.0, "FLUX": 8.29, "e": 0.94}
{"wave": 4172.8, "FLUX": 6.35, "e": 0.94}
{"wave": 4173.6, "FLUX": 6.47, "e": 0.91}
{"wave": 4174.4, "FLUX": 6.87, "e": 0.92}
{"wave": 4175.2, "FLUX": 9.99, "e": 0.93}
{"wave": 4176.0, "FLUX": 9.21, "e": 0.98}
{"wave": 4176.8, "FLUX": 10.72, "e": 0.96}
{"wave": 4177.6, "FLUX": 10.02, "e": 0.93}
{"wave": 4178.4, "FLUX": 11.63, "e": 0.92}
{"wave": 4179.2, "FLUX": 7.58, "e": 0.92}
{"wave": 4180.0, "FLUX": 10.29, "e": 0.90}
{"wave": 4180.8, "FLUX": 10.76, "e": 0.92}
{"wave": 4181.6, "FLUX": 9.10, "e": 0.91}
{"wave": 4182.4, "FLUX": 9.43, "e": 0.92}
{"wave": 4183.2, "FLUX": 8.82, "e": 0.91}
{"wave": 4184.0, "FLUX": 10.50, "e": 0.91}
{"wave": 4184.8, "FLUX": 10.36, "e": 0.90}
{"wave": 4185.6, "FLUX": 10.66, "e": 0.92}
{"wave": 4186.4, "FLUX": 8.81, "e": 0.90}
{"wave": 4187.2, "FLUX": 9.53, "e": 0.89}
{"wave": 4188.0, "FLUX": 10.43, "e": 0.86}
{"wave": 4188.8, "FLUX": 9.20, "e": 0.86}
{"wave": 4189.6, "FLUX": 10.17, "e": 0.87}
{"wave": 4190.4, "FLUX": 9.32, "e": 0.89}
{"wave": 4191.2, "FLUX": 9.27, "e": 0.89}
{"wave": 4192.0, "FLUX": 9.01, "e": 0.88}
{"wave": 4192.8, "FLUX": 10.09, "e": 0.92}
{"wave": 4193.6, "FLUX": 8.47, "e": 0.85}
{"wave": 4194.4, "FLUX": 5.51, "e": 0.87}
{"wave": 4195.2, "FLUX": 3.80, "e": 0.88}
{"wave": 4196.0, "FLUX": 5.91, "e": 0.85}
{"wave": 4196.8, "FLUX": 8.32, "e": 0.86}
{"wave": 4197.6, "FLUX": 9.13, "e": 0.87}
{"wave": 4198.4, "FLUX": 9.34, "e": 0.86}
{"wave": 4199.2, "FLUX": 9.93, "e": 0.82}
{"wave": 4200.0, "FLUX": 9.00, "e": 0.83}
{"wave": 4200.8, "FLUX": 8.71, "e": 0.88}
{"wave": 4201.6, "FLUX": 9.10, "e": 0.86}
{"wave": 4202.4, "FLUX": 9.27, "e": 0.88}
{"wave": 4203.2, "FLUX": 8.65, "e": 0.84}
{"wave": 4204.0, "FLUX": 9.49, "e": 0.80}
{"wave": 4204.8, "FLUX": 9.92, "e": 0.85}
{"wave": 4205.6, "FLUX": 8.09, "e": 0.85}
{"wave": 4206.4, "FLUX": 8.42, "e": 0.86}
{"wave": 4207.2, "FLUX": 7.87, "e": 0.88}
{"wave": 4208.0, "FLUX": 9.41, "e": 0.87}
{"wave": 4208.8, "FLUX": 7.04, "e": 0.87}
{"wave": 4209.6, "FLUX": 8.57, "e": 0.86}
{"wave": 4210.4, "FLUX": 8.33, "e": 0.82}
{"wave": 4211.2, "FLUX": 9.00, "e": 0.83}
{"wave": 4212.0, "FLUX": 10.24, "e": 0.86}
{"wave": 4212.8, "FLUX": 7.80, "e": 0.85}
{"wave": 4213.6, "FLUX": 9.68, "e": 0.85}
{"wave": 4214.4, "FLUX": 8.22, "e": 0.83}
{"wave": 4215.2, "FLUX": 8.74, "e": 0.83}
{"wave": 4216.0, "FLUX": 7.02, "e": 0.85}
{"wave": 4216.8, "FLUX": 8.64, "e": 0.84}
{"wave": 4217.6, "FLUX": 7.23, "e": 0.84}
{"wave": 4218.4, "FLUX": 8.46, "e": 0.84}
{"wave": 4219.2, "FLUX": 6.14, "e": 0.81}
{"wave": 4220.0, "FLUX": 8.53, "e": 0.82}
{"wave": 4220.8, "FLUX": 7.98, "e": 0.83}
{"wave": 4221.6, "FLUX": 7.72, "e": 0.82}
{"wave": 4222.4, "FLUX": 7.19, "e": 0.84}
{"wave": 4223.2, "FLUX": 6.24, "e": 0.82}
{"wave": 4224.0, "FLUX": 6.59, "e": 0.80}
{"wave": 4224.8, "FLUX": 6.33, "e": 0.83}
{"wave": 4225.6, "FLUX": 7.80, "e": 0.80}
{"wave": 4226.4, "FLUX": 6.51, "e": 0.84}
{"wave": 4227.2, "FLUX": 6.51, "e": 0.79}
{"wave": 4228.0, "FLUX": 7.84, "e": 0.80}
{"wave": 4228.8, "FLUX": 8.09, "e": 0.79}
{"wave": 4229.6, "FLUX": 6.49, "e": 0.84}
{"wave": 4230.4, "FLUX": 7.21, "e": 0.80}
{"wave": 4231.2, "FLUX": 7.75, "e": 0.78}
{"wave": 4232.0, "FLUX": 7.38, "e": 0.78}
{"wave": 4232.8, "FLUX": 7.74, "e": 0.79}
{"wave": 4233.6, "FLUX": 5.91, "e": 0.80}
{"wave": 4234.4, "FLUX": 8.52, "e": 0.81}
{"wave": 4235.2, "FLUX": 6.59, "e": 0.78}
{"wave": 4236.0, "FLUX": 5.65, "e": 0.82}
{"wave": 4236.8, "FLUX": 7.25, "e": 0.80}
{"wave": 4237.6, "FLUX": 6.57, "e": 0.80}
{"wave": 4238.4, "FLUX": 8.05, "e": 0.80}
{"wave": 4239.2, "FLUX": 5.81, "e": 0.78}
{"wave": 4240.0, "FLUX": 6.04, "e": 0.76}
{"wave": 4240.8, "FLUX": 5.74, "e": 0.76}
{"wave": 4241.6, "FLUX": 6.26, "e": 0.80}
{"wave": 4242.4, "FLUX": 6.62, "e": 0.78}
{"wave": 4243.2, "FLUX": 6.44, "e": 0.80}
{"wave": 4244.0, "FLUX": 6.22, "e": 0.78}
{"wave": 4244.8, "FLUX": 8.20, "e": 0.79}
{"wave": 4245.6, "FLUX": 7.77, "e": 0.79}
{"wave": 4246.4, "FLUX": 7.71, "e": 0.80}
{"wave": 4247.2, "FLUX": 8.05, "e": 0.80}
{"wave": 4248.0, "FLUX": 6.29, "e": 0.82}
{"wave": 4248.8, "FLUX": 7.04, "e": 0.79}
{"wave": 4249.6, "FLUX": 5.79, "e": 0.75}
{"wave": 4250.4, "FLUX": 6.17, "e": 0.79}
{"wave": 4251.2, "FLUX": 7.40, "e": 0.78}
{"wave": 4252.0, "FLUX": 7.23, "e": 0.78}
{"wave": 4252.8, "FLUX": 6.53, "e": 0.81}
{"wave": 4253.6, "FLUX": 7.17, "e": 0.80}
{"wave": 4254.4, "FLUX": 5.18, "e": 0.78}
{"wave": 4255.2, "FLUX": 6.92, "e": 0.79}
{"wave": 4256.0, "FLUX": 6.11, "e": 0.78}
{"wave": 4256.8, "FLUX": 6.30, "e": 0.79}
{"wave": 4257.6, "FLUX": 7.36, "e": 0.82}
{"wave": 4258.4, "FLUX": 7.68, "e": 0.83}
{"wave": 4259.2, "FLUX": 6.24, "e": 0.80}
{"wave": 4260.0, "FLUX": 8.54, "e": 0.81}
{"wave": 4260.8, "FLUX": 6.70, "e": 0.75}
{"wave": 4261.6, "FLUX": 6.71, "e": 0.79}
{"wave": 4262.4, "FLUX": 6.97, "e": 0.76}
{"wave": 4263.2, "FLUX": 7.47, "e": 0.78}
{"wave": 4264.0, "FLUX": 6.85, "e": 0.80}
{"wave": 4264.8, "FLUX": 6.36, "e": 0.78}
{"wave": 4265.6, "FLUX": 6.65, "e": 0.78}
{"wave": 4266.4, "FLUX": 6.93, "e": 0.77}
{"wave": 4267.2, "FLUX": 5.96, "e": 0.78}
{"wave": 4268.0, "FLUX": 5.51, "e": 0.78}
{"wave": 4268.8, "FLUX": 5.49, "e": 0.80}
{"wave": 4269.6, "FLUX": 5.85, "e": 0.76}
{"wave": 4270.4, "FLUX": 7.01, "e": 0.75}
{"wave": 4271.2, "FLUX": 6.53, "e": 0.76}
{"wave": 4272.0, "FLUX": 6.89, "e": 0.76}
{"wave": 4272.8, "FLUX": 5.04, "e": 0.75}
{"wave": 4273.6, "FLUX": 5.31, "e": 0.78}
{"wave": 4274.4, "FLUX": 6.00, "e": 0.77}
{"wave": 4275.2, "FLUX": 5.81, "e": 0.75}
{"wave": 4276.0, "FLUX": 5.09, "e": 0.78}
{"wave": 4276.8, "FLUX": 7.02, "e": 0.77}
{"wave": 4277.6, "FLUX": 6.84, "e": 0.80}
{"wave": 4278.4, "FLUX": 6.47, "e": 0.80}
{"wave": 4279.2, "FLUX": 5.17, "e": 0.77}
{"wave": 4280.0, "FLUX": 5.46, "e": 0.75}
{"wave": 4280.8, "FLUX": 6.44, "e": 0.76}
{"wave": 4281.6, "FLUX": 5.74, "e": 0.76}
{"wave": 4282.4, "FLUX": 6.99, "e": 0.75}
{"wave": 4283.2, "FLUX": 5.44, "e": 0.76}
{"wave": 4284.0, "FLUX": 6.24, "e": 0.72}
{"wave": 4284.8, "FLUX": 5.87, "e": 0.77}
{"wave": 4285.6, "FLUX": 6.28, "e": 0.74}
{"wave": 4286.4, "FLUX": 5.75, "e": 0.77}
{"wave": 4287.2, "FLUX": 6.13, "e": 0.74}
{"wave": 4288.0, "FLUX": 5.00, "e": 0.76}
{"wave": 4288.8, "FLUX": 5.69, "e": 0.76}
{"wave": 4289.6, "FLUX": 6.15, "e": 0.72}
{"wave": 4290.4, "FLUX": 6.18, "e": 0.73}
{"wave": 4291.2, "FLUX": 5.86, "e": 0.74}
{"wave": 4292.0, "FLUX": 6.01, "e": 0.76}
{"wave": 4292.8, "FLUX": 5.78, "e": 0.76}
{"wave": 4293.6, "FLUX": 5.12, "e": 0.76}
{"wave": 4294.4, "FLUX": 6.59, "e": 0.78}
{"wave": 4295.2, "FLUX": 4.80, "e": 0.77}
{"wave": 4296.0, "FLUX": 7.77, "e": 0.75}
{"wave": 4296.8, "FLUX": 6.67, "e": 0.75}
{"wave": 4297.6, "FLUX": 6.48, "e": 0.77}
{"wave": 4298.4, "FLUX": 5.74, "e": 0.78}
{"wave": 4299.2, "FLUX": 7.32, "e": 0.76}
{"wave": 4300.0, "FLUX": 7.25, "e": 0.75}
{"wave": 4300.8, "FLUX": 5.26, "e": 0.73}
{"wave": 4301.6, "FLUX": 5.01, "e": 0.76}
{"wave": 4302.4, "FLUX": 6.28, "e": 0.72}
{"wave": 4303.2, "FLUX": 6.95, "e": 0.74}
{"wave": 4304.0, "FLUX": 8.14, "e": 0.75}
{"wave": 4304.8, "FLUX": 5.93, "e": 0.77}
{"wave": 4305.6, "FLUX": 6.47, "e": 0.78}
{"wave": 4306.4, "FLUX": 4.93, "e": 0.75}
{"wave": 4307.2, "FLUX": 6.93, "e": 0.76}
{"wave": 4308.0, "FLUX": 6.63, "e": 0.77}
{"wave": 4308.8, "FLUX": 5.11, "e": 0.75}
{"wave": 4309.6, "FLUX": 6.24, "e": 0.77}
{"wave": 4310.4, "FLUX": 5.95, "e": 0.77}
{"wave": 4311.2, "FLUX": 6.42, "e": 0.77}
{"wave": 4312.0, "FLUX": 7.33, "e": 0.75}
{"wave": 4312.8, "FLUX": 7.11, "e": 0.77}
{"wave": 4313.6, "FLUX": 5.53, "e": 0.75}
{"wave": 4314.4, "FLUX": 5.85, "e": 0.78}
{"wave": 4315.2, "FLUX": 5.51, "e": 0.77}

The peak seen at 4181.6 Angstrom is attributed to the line C III]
